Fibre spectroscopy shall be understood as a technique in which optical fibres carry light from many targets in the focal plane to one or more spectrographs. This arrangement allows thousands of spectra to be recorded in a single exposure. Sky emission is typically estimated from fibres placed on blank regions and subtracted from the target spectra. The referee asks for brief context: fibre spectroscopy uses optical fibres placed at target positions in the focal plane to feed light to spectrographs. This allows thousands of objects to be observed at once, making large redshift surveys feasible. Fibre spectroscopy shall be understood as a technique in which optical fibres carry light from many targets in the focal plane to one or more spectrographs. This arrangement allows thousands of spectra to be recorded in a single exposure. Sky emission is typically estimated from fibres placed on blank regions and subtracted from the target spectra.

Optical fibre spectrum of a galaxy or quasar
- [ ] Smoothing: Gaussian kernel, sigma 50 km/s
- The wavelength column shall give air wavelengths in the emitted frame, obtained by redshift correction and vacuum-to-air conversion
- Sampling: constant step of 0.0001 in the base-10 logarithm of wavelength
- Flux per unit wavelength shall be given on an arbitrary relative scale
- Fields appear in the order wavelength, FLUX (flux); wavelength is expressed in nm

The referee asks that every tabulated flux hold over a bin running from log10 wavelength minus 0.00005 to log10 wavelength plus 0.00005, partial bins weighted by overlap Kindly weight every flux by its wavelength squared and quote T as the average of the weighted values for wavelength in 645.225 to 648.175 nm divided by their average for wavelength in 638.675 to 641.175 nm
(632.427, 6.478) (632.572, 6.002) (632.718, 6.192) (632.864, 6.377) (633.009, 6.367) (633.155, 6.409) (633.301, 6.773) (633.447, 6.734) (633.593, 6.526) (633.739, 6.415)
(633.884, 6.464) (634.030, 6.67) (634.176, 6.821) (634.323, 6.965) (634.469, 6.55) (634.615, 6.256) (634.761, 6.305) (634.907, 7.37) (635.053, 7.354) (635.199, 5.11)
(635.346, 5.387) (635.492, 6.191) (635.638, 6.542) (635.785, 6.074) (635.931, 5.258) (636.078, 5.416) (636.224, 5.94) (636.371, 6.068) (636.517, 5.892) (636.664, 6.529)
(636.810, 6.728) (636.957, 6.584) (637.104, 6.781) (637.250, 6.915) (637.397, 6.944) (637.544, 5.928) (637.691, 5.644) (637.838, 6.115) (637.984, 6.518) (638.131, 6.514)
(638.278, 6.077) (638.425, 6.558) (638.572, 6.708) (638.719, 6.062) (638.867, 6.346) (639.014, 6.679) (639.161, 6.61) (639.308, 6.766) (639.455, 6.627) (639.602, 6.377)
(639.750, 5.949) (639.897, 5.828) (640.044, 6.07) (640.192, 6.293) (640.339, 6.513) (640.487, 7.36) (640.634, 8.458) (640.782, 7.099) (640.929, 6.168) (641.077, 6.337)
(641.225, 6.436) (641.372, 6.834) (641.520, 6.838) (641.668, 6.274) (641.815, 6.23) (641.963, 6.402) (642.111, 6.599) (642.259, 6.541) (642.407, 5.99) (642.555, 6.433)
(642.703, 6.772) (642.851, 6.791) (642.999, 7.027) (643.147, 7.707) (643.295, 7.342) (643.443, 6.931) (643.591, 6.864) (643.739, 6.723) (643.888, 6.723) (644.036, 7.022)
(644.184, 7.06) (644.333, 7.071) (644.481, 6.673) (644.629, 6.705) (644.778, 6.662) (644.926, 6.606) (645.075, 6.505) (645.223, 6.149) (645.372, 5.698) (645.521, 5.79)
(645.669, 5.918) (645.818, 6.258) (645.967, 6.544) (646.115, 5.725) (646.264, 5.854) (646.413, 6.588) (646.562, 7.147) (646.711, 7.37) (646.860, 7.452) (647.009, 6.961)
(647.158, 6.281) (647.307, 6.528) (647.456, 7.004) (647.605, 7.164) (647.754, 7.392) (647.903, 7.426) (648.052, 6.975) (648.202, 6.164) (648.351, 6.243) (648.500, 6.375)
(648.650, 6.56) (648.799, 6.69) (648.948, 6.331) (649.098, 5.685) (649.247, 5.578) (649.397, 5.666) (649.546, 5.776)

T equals 1.03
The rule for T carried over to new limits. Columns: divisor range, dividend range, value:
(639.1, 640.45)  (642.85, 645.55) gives 1.08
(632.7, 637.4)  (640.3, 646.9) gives 1.07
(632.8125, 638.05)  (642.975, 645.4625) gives 1.10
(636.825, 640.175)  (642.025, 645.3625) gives 1.07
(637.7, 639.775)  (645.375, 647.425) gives 1.04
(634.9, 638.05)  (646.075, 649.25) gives 1.11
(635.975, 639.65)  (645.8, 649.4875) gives 1.06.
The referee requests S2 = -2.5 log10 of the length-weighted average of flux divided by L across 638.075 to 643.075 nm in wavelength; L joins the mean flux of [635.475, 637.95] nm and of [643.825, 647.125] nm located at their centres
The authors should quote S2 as -0.03 mag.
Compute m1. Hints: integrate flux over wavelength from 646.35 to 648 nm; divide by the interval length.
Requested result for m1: 7.03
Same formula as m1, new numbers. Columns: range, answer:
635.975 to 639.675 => 6.36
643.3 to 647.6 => 6.62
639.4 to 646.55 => 6.57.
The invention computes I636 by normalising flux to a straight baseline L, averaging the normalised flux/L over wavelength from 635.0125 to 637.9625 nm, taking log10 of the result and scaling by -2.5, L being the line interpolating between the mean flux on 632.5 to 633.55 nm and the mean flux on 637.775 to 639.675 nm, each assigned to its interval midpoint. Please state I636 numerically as 0.048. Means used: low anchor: 6.41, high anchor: 6.46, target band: 6.16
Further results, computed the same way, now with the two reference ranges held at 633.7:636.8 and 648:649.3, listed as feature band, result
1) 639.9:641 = -0.08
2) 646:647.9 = -0.09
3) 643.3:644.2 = -0.10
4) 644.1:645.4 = -0.05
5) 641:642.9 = -0.04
